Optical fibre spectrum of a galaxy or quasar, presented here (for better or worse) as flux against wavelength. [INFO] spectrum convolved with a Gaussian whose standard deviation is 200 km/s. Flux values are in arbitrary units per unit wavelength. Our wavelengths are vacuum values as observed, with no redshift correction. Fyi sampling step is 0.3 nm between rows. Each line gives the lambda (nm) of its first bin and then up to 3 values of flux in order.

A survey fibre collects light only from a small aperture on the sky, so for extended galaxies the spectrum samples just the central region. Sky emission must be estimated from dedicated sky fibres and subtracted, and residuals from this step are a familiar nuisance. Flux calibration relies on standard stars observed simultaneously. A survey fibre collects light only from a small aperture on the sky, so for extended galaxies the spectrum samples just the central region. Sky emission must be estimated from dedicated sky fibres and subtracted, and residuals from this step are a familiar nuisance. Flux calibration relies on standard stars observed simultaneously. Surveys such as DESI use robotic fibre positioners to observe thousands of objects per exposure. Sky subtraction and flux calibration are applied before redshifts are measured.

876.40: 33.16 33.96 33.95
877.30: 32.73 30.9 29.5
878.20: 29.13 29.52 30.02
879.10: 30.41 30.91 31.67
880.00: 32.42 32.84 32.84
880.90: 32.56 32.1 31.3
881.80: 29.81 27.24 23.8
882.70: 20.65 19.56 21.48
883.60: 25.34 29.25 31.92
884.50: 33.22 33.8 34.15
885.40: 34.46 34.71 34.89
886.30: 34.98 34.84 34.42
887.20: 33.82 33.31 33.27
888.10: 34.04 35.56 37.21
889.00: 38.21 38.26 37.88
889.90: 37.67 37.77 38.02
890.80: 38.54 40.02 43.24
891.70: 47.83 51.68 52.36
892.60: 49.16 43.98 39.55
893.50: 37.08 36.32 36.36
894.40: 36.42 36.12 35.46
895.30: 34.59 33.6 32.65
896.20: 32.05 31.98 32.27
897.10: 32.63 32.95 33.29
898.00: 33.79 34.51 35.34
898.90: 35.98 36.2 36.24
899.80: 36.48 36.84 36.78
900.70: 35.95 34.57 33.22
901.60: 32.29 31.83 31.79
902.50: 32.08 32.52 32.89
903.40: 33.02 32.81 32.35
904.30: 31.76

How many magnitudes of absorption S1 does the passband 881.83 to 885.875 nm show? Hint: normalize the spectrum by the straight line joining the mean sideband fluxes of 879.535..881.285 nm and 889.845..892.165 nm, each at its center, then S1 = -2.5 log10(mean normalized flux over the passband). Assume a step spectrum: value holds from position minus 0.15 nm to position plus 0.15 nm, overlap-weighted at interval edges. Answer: 0.24 mag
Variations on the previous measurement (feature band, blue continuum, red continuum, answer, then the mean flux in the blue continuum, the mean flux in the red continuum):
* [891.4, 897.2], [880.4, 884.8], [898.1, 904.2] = -0.21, 28.2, 34.2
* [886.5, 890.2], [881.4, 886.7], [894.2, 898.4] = -0.15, 29.7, 33.8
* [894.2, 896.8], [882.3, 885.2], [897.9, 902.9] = -0.05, 27.3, 34.5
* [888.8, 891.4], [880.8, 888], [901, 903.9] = -0.23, 30.6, 32.6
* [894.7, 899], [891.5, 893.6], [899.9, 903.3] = 0.19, 46.1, 33.7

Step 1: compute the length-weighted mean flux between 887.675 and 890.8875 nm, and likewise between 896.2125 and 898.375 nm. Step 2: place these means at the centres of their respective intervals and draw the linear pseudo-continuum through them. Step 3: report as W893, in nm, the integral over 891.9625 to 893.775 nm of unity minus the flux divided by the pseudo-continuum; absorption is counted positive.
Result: -0.486 nm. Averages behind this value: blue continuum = 36.9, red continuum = 32.9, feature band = 44.6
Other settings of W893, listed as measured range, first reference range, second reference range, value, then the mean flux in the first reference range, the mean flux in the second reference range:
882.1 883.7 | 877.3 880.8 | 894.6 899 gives 0.46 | 31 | 33.8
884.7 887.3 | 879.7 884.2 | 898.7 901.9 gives -0.41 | 28.2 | 35.3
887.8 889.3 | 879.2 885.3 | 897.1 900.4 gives -0.22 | 29.4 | 35.1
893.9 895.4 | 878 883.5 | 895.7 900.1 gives -0.12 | 28.8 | 34.1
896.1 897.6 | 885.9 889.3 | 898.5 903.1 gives 0.10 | 35.1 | 34.5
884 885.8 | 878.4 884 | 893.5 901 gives -0.21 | 28.6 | 34.8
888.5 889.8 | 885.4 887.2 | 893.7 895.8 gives -0.11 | 34.7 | 35.5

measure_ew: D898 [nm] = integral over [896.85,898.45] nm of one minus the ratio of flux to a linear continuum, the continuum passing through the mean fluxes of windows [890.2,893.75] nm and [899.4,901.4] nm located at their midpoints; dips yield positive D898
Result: 0.20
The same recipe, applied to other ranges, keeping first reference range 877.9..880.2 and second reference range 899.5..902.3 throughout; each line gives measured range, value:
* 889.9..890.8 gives -0.147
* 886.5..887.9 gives -0.082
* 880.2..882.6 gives 0.071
